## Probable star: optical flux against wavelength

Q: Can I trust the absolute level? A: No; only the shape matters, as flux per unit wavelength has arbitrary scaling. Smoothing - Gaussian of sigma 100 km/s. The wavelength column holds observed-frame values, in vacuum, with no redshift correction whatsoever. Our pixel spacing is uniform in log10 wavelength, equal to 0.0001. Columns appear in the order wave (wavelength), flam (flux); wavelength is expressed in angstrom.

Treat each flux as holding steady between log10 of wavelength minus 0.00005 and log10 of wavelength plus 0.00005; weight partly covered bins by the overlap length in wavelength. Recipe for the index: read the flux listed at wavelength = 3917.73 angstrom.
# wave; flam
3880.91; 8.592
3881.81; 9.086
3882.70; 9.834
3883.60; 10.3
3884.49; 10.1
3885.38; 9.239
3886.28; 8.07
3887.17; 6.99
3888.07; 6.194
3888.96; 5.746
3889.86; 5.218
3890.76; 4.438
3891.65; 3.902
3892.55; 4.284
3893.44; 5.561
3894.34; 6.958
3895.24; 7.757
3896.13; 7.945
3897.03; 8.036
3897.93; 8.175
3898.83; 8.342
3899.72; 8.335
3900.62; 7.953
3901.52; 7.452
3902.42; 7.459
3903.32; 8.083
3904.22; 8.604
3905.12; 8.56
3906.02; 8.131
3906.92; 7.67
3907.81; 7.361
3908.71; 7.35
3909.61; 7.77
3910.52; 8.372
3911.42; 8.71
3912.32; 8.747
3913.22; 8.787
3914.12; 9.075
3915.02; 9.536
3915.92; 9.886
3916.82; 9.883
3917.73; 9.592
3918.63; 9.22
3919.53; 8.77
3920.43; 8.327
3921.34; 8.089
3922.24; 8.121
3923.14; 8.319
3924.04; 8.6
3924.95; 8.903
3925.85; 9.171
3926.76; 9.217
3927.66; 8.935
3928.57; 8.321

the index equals 9.592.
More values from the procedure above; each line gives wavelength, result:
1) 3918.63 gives 9.22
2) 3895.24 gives 7.757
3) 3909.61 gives 7.77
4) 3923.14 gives 8.319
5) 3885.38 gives 9.239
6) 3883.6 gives 10.3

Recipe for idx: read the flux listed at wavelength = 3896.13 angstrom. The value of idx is 7.945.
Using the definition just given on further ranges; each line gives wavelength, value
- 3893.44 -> 5.561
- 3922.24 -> 8.121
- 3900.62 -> 7.953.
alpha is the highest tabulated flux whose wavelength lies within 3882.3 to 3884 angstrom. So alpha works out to 10.3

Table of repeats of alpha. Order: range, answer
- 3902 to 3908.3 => 8.604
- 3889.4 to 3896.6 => 7.945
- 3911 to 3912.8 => 8.747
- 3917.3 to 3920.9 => 9.592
